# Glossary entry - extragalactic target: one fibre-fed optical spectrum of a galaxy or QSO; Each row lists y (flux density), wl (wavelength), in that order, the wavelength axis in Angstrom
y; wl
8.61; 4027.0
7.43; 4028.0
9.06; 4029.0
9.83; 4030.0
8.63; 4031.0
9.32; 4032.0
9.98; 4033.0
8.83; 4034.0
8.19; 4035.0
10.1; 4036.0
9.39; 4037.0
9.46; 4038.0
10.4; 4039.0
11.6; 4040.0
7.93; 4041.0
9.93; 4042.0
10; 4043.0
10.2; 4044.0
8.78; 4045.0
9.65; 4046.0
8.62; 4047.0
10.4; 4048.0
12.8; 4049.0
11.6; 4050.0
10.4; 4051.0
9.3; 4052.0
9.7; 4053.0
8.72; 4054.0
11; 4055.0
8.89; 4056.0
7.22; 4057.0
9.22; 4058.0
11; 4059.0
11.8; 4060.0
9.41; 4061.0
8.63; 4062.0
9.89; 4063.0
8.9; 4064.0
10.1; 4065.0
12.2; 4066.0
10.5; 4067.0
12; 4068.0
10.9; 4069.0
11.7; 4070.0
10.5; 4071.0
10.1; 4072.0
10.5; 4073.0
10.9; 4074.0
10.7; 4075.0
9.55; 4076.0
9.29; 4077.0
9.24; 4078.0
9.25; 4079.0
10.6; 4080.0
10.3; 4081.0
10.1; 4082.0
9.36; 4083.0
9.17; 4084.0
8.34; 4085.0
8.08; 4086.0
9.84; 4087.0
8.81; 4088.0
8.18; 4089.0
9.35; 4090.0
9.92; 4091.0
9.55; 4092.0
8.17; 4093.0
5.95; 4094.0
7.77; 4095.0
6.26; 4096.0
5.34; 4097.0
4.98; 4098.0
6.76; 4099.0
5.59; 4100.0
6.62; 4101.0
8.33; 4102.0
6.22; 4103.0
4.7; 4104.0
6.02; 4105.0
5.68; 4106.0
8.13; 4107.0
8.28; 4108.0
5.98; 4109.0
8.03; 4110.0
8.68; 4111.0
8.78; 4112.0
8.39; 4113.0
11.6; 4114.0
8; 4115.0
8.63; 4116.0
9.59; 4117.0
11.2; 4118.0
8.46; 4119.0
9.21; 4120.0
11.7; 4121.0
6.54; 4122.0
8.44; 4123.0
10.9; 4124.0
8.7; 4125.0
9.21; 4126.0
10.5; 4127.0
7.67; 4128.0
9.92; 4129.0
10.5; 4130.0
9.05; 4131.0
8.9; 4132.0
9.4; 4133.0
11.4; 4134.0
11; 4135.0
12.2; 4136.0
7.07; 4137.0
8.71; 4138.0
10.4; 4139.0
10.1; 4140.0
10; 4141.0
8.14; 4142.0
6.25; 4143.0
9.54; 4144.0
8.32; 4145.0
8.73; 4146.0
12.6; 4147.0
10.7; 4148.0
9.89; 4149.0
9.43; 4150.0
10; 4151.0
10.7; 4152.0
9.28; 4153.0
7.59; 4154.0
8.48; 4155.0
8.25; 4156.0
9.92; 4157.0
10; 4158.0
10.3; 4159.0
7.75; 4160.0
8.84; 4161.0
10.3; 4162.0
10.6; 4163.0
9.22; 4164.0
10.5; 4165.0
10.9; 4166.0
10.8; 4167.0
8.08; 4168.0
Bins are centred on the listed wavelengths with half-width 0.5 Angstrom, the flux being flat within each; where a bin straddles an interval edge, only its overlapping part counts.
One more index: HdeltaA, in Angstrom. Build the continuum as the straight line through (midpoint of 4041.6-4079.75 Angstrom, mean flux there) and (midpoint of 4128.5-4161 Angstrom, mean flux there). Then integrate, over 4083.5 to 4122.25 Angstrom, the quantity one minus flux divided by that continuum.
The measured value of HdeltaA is 7.2 Angstrom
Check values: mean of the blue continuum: 10.1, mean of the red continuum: 9.51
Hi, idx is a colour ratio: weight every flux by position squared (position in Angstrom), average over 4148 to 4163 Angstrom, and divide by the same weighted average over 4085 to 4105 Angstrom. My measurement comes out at 1.32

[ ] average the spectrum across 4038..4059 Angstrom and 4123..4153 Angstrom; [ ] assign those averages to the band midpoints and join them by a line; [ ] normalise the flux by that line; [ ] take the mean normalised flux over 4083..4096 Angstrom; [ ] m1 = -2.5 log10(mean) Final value 0.14 mag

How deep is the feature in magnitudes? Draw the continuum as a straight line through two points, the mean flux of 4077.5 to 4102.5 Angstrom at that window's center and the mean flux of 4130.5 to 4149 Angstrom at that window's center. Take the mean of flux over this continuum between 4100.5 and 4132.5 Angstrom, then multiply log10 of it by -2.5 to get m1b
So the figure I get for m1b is 0.06 mag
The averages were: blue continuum 8.23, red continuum 9.59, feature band 8.52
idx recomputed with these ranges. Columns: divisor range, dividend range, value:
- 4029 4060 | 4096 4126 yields 0.84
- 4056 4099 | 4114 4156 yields 1.04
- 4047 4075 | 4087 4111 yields 0.72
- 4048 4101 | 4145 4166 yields 1.07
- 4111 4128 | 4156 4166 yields 1.06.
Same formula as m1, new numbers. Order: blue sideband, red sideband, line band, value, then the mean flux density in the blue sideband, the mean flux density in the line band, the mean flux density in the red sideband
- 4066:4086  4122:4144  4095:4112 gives 0.411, 10.2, 6.7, 9.39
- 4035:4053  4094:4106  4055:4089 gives -0.224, 9.97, 9.9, 6.2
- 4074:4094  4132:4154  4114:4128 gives 0.021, 9.31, 9.34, 9.64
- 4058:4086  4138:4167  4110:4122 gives 0.058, 10.1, 9.29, 9.53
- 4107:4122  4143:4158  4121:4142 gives -0.044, 8.92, 9.55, 9.44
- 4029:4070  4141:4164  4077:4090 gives 0.051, 9.9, 9.28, 9.36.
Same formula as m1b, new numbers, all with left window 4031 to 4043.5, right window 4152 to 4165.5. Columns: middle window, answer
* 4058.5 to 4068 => -0.09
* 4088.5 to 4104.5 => 0.31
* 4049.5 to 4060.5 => -0.04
